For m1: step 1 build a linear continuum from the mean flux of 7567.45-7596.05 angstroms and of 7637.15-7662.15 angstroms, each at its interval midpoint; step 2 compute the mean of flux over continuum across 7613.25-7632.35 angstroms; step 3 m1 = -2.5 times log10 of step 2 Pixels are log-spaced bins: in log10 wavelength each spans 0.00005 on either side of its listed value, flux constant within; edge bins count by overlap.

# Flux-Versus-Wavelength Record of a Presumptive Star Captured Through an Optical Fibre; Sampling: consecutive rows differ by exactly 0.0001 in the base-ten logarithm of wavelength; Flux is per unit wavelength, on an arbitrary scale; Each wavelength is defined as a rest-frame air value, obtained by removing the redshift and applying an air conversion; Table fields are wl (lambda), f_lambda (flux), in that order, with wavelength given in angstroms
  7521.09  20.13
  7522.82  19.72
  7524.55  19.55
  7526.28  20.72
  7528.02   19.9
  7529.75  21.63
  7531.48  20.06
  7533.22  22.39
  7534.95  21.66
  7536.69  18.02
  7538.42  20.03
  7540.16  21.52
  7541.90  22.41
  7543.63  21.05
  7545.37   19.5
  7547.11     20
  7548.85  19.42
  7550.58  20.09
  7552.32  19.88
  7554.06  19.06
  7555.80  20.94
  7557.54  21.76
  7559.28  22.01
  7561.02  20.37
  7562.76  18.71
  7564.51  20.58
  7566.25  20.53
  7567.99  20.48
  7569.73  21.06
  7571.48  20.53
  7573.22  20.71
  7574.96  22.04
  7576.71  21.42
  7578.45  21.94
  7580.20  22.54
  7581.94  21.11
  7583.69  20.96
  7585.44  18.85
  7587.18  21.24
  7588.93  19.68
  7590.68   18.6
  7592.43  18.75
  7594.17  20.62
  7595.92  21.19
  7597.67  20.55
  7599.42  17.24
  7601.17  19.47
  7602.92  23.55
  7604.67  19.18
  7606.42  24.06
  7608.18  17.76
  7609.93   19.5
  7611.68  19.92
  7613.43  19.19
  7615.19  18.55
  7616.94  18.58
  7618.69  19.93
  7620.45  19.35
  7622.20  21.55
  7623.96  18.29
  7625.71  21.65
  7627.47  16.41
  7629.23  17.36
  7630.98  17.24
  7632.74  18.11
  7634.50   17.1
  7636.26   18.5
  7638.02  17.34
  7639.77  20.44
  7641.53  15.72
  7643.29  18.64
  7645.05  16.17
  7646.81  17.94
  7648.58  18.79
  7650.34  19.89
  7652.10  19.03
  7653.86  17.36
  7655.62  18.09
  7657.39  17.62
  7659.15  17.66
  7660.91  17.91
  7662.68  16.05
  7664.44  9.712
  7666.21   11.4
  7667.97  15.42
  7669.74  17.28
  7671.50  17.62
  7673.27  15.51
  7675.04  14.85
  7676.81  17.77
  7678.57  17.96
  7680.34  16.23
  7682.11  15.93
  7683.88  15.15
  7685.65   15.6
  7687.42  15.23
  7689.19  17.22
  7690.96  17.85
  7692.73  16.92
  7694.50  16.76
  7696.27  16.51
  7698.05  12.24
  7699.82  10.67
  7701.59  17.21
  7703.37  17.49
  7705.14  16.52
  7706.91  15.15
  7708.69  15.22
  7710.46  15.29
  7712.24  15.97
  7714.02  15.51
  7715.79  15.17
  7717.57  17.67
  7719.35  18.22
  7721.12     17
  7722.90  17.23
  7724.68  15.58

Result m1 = 0.01 mag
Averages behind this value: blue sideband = 20.7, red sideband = 18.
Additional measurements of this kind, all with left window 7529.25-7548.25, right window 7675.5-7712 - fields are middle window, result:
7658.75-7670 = 0.14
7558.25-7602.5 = -0.06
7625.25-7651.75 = -0.03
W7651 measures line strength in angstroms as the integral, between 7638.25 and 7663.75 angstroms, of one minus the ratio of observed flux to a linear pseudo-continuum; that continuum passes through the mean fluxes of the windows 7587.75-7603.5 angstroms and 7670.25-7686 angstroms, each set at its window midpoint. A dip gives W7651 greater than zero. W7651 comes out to -0.5 angstroms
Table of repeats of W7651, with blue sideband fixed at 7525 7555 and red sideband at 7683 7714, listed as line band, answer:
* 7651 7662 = -0.6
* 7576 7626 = -4.2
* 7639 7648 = -0.2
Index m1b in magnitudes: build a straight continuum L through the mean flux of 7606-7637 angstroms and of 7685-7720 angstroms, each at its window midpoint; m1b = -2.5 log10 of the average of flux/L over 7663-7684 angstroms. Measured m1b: 0.10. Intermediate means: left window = 19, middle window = 15.4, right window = 15.9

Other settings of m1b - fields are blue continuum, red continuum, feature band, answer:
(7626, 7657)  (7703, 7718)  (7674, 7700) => 0.045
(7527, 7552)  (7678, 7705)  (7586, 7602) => -0.046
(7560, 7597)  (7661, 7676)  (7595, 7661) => -0.087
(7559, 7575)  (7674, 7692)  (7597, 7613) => -0.050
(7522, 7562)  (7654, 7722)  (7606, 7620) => -0.069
